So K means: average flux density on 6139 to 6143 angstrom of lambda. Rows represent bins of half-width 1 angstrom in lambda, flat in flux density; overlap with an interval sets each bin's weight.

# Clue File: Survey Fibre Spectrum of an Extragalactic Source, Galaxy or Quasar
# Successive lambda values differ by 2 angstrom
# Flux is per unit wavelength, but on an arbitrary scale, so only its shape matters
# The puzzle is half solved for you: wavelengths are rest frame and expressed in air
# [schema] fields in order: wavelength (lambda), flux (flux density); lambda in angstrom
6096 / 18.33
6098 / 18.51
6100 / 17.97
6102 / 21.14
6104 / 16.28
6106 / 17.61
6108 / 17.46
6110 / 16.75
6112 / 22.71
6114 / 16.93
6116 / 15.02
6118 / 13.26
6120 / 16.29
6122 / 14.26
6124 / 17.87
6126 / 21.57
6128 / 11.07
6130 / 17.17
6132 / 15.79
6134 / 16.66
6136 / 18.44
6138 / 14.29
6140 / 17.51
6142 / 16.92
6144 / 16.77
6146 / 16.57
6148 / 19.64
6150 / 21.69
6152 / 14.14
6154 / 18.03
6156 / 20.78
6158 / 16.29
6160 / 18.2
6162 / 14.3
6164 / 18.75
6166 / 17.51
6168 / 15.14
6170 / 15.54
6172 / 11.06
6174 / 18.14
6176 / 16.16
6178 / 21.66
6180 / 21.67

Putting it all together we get 17.2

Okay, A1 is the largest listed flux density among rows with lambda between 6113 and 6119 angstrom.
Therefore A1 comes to 16.93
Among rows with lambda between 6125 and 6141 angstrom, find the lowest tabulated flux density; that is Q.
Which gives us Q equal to 11.07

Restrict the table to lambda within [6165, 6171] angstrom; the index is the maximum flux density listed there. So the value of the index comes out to 17.51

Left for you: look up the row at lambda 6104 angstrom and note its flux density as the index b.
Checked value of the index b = 16.28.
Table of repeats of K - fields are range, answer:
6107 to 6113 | 19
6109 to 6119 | 16.9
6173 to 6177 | 17.1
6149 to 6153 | 17.9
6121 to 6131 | 16.4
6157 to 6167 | 17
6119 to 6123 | 15.3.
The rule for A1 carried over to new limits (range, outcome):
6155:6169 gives 20.78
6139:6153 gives 21.69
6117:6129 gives 21.57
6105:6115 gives 22.71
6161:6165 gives 18.75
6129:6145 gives 18.44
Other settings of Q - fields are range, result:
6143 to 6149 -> 16.57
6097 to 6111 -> 16.28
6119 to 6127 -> 14.26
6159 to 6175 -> 11.06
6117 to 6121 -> 13.26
